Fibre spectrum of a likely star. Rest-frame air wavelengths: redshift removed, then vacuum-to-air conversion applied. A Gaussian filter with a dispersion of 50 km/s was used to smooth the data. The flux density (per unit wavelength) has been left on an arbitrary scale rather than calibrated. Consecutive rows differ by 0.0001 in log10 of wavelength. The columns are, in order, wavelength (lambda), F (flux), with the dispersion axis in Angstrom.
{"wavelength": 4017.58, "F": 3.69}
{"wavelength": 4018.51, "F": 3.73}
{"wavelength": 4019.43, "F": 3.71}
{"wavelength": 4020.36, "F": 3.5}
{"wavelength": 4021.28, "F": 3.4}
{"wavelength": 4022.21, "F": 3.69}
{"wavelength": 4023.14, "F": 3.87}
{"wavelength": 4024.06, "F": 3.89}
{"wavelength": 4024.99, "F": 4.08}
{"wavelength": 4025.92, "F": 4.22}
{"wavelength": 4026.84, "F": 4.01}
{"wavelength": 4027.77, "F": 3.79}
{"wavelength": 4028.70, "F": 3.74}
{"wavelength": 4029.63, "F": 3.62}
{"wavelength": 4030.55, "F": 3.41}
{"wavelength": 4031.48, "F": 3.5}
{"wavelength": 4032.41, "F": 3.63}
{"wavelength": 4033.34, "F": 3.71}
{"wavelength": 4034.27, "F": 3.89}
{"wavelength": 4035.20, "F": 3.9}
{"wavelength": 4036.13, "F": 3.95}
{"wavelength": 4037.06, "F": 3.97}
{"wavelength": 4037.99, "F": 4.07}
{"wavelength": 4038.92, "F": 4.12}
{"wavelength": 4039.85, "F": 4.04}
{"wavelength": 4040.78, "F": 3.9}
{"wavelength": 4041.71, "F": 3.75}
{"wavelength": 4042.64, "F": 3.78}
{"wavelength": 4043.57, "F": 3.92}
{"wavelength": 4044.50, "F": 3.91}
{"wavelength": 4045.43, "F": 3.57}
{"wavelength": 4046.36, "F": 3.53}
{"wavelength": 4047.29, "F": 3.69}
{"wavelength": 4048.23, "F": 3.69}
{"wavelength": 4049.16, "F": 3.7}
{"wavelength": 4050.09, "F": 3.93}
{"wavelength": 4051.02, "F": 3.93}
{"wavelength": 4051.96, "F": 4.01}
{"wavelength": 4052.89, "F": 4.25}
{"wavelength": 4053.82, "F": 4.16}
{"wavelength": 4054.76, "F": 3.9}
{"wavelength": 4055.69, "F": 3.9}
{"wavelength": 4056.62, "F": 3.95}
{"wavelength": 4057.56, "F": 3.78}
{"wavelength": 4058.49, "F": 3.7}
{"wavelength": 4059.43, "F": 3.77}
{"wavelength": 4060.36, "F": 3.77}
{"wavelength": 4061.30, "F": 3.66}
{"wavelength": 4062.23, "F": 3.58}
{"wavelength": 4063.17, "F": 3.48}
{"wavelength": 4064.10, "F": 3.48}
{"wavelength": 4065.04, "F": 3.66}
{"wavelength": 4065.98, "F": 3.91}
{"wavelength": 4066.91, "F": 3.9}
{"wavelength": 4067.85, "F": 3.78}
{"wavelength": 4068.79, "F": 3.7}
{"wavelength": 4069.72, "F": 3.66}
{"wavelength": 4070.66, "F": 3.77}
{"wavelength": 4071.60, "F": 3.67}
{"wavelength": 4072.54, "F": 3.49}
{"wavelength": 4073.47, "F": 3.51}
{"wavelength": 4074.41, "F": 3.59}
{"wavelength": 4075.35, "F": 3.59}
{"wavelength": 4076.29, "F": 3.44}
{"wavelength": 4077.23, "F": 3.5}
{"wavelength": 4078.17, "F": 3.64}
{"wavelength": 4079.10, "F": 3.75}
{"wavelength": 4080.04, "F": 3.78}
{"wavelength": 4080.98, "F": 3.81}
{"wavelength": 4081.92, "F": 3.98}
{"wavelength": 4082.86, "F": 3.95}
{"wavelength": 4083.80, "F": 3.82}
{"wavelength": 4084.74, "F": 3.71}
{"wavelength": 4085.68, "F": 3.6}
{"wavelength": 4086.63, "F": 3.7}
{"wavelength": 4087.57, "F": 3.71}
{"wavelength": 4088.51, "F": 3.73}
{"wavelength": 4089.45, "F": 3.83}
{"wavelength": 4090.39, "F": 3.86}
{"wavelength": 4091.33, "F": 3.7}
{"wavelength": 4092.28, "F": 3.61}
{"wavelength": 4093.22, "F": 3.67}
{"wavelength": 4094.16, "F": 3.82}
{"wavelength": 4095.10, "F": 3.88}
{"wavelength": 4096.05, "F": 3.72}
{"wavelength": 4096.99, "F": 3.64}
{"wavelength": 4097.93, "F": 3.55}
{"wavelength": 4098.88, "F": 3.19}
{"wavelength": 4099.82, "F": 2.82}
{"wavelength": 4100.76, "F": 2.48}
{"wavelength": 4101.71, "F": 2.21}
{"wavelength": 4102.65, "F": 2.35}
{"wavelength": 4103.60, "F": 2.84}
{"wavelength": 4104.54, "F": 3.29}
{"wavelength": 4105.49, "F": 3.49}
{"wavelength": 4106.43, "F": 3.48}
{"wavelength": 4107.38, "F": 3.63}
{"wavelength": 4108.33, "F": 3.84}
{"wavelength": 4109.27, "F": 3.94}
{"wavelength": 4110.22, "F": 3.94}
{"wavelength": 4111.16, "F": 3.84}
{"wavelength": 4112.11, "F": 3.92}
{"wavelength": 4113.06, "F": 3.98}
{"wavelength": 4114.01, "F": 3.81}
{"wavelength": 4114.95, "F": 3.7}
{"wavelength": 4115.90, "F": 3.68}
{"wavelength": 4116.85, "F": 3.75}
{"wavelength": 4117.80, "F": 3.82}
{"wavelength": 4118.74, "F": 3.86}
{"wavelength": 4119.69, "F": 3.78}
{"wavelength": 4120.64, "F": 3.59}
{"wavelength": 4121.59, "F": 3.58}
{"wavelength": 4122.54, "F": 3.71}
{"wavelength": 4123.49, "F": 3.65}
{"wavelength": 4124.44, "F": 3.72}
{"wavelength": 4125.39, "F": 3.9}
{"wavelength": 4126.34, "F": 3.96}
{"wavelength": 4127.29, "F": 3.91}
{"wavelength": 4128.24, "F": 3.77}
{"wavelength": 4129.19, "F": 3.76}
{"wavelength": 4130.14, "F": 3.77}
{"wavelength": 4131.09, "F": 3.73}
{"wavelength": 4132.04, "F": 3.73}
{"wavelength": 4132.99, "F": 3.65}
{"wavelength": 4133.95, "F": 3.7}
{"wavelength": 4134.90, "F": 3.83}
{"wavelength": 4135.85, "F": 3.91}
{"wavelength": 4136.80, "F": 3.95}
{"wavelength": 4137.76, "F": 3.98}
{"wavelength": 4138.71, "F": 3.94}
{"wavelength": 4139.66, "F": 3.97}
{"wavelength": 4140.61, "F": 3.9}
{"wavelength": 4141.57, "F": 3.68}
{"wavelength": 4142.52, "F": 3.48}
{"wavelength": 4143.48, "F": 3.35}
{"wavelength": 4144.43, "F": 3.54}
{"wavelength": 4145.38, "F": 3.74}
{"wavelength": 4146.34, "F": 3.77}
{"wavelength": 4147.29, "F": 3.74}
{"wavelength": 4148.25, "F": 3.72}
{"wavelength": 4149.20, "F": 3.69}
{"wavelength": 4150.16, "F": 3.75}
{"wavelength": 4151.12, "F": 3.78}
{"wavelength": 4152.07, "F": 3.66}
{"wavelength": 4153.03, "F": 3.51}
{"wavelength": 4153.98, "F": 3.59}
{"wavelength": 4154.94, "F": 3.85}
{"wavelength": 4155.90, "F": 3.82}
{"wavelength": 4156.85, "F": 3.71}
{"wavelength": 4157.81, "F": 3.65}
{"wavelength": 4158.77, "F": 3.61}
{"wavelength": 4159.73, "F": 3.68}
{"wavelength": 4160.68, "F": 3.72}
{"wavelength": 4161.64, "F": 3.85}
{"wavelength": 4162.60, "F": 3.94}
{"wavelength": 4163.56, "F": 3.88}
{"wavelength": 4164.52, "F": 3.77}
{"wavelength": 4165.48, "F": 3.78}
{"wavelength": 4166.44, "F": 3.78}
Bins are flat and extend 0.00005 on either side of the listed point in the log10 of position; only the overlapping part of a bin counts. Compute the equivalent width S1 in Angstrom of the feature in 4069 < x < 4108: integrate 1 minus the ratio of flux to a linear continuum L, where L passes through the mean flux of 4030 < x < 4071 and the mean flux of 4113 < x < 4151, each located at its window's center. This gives 2.6 Angstrom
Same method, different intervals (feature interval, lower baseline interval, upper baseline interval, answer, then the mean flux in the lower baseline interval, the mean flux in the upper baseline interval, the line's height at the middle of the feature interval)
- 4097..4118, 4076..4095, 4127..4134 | 1.74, 3.74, 3.75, 3.74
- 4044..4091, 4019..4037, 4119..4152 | 0.18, 3.77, 3.75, 3.76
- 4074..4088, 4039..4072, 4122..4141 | 0.37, 3.8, 3.82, 3.81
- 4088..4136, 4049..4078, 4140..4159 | 1.18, 3.74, 3.68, 3.71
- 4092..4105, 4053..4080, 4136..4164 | 1.78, 3.71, 3.74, 3.72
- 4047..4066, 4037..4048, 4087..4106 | -0.40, 3.85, 3.37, 3.72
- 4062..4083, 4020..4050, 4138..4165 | 0.55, 3.8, 3.73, 3.78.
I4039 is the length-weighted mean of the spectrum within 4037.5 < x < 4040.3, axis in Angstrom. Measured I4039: 4.08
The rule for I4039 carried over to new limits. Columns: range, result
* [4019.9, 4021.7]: 3.46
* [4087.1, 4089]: 3.73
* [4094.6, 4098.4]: 3.7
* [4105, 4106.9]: 3.48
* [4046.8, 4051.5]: 3.78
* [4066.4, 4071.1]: 3.77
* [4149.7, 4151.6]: 3.77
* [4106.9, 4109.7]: 3.8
